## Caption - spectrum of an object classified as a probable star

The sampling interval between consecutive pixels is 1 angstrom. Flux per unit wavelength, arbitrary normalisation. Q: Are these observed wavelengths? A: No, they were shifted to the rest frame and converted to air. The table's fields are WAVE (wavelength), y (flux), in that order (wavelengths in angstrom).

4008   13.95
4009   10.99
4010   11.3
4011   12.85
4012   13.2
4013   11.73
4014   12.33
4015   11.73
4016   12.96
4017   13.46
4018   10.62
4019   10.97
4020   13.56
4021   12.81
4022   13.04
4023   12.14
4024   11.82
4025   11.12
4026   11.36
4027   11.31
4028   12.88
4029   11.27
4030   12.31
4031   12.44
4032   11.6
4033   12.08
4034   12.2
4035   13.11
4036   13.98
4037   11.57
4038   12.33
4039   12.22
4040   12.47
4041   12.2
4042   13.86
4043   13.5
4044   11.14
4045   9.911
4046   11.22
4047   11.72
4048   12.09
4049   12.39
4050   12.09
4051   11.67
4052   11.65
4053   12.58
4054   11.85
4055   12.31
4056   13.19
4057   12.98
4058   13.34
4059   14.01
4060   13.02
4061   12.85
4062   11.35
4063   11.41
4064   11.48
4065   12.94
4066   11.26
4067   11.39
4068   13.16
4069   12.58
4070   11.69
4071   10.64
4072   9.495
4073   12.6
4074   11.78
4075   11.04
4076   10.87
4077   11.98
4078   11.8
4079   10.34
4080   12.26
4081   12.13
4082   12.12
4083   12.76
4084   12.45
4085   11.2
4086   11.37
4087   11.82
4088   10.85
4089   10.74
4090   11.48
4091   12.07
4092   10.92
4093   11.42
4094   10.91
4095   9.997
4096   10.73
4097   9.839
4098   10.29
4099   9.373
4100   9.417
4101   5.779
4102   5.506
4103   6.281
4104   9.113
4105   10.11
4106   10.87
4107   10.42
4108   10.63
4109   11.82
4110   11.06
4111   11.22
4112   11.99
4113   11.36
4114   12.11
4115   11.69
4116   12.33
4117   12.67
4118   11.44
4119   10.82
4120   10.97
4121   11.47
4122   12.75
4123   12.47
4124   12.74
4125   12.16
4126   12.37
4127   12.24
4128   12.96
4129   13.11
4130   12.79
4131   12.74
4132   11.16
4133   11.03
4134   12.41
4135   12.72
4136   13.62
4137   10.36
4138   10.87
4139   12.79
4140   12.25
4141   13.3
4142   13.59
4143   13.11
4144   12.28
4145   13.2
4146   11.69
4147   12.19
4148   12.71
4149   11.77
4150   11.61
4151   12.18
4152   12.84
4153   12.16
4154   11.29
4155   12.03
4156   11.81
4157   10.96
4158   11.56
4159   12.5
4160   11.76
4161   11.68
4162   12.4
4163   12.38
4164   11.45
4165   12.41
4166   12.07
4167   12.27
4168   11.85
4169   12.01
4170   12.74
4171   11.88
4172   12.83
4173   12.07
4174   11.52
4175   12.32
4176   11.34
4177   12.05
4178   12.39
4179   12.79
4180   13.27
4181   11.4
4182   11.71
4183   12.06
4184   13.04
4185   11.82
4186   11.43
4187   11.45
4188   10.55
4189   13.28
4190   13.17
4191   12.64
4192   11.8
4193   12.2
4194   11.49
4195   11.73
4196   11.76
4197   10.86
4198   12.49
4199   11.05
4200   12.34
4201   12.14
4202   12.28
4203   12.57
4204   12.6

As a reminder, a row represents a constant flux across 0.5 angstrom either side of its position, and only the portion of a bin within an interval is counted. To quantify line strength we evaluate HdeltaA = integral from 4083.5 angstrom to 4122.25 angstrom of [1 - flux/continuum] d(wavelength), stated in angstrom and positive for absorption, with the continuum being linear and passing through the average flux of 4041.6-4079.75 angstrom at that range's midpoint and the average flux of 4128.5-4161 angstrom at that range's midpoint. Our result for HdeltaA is 4.5 angstrom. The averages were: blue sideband 12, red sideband 12.2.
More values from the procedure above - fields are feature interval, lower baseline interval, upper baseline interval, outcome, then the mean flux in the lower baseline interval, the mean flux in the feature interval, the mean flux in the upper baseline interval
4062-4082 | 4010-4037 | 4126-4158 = 1.0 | 12.2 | 11.6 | 12.2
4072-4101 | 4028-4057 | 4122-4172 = 2.6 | 12.2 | 11.1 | 12.2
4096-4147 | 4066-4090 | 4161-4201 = 1.8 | 11.6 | 11.4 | 12.1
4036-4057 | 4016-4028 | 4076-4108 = -1.1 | 12.1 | 12.2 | 10.5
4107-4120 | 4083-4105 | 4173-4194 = -1.2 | 10.1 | 11.5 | 12.1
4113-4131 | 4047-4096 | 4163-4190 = -0.3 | 11.8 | 12.2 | 12.1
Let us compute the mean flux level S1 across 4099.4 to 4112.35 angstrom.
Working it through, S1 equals 9.53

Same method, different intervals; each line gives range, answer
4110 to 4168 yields 12.1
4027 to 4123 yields 11.5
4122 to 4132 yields 12.6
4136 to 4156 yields 12.2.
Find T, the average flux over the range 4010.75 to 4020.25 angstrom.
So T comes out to 12.3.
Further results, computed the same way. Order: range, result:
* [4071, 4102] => 10.9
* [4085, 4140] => 11.2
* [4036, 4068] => 12.2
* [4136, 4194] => 12.1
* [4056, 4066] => 12.6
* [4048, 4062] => 12.5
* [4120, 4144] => 12.4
